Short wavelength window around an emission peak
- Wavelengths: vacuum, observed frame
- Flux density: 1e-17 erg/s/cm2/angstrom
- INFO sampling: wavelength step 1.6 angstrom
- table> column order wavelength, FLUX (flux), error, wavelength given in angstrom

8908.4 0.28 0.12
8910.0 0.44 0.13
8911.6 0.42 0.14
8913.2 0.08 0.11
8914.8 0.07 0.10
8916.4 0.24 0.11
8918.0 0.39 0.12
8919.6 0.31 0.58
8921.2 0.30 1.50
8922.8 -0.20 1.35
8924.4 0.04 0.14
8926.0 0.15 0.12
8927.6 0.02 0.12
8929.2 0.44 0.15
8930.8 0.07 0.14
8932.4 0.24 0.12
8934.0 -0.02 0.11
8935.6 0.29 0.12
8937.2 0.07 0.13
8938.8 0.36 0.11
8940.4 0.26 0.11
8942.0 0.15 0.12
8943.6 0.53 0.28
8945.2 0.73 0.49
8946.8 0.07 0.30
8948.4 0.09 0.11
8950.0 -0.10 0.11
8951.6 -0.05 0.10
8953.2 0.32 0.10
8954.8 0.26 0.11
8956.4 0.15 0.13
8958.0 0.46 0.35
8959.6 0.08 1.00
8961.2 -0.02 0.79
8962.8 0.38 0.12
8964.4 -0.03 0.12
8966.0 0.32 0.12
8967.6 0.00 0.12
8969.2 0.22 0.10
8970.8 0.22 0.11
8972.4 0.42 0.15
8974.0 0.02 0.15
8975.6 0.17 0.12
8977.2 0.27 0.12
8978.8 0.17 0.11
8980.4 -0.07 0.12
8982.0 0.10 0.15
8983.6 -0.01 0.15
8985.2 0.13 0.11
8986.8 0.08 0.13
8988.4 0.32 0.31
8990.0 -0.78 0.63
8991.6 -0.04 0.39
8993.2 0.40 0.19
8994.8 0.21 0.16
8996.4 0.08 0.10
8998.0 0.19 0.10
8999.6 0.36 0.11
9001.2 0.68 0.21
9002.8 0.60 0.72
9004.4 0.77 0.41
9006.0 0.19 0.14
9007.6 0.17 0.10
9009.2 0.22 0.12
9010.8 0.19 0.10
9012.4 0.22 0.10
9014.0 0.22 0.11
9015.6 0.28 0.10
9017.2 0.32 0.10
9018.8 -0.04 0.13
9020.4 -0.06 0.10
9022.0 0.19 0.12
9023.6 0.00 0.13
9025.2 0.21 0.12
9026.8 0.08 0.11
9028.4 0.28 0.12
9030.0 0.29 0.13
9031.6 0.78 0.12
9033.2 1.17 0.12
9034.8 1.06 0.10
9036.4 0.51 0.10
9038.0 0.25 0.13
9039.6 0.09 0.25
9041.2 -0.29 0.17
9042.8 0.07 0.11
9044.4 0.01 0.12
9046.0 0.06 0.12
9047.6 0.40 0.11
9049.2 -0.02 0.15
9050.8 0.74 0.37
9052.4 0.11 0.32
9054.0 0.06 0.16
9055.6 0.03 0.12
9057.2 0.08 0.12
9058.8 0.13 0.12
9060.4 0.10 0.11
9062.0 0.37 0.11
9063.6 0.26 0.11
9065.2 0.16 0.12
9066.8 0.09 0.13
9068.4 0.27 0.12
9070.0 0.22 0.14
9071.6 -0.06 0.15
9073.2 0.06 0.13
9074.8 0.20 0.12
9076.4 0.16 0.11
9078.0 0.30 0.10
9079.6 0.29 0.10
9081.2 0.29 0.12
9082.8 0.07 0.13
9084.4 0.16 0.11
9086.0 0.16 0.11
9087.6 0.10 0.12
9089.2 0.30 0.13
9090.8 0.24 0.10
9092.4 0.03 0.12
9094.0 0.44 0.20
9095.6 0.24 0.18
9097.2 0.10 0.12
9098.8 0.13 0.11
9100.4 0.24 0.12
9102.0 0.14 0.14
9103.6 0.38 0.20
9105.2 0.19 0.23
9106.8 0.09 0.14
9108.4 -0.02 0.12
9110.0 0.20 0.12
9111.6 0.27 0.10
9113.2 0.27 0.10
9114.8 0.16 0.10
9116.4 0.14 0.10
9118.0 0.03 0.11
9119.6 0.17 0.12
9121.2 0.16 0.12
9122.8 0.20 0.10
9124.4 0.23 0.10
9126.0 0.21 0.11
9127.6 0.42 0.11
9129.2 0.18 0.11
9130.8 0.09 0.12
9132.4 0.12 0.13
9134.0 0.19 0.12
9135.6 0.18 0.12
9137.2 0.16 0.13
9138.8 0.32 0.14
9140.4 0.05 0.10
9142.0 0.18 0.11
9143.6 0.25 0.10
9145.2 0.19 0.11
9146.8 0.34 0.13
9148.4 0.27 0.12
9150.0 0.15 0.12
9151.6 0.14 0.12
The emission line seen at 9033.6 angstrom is H-beta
